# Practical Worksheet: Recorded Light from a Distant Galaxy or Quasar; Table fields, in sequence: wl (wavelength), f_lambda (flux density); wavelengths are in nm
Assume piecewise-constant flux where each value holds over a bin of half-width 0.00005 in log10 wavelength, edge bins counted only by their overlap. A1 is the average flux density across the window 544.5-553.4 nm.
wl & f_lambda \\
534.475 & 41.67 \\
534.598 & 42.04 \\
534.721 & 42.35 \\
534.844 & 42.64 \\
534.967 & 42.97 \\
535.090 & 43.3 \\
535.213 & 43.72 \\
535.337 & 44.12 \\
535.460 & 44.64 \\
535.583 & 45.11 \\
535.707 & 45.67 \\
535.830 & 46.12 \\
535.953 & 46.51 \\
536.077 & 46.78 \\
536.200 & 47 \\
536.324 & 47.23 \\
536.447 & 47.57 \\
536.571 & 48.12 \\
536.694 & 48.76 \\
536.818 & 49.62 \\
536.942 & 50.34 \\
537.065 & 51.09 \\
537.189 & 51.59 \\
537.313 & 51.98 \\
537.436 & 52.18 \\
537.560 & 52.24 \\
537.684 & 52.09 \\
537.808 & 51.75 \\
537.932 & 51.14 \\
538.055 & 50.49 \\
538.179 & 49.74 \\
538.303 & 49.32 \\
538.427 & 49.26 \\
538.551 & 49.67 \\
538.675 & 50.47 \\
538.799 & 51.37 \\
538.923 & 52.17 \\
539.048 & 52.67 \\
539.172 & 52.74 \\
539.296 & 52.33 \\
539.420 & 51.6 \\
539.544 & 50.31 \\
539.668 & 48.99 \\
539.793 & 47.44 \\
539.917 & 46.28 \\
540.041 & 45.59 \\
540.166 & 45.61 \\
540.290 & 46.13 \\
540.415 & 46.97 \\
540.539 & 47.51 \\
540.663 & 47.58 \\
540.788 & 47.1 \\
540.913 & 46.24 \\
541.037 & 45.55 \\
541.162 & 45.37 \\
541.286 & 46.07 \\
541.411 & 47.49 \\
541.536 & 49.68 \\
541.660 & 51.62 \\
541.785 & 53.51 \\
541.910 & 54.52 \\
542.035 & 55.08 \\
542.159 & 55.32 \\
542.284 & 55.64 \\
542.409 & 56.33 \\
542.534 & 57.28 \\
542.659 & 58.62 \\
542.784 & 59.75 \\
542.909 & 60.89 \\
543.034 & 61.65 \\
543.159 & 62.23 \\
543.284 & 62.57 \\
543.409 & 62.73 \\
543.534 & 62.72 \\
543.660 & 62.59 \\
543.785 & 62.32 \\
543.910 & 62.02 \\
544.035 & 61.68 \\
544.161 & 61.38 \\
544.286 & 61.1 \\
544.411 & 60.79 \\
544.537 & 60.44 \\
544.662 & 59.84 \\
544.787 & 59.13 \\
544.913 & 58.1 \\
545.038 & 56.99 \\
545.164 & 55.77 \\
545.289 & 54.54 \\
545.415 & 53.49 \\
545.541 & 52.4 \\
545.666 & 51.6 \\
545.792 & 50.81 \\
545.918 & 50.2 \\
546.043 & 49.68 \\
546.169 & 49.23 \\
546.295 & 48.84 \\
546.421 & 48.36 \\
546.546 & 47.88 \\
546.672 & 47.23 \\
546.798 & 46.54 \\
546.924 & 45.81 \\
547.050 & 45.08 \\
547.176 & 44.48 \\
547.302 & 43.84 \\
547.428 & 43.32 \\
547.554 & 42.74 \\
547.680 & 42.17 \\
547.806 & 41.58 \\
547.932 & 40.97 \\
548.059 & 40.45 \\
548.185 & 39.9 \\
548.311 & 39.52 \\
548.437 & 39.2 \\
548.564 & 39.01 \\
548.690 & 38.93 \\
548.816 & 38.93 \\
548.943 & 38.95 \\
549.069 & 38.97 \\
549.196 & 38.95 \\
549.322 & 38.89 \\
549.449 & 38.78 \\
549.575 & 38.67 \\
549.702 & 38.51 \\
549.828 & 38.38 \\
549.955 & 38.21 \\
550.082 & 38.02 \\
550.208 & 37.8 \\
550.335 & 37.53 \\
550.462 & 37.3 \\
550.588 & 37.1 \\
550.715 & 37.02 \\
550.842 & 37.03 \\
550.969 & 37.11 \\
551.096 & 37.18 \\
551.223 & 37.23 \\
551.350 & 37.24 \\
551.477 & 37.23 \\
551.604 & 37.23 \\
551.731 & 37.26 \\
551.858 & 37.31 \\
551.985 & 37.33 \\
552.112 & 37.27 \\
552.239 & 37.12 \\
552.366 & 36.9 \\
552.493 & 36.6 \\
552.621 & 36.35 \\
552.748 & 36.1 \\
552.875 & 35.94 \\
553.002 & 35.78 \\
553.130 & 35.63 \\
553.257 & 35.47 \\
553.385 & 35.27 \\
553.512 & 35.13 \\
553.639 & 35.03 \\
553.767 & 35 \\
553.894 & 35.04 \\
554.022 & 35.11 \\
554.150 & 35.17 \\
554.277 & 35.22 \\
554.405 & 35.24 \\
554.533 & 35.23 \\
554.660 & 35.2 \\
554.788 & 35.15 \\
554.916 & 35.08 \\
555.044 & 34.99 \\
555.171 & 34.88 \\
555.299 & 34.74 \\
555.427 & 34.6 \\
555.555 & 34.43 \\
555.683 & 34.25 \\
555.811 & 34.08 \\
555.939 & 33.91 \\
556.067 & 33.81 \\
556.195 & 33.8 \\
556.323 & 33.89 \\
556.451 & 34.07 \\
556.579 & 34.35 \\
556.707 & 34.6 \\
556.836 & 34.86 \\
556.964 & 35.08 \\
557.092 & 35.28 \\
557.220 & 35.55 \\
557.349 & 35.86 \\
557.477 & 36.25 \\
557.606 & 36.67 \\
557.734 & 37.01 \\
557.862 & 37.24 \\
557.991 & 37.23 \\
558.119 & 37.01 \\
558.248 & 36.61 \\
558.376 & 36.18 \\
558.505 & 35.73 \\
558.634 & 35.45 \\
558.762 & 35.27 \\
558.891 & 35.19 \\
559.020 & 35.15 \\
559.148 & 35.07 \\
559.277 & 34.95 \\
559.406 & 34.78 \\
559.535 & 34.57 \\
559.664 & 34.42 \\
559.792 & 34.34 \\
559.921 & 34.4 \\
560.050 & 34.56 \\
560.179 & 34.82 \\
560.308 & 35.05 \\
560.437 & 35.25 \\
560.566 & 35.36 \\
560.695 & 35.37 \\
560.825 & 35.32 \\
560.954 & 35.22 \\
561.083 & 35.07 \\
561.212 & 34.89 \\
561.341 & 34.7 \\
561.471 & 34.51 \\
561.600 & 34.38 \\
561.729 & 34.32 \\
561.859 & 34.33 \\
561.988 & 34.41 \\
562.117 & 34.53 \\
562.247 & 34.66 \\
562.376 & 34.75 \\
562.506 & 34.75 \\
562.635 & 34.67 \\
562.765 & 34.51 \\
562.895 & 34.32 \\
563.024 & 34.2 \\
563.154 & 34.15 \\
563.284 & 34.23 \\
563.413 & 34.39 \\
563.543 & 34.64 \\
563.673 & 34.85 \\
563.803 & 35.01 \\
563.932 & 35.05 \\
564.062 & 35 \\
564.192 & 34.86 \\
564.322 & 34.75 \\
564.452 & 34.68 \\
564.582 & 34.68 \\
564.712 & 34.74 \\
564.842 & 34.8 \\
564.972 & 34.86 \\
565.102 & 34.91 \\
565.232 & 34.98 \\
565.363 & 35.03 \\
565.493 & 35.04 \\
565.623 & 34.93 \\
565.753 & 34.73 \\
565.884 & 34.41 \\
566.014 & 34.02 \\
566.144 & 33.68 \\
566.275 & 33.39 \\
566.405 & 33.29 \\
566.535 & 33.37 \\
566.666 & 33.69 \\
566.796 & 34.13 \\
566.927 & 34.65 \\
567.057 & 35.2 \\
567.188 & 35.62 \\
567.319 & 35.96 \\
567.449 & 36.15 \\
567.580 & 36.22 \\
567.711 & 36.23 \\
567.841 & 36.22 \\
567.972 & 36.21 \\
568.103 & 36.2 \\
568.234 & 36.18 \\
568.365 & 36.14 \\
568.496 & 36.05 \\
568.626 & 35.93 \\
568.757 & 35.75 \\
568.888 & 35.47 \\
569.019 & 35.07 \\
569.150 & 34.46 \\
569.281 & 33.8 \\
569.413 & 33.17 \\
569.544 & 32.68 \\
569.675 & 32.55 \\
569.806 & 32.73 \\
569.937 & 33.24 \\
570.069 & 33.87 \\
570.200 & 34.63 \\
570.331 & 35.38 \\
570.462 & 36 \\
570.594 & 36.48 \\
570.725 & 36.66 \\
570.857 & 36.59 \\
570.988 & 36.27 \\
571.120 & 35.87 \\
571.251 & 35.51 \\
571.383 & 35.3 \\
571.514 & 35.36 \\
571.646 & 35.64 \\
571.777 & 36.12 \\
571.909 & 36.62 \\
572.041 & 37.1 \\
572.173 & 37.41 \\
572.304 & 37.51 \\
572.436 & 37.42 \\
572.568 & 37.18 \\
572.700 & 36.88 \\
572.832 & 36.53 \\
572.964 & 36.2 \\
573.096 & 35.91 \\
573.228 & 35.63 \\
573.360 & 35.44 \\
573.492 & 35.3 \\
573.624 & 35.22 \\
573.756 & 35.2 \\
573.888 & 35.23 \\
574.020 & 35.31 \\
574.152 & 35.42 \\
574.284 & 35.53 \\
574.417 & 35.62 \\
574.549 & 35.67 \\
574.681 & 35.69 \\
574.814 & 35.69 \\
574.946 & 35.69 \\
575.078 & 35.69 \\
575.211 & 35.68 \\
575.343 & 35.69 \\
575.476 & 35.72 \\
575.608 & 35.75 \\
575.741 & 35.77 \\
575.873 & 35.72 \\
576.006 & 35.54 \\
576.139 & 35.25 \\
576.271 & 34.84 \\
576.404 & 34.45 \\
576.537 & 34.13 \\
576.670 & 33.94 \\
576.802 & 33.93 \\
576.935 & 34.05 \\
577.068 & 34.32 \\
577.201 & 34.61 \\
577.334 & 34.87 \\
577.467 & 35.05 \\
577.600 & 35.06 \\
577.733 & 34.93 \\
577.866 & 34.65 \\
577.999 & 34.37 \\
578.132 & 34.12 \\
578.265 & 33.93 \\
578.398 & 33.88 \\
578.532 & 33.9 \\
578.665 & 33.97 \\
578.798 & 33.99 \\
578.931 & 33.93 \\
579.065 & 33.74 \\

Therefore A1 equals 42.4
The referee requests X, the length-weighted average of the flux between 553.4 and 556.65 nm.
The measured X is 34.7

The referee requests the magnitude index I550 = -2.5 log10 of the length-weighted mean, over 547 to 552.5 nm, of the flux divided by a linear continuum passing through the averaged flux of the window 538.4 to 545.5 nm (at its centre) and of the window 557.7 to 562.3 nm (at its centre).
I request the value 0.18 mag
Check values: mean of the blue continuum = 54.1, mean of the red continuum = 35.2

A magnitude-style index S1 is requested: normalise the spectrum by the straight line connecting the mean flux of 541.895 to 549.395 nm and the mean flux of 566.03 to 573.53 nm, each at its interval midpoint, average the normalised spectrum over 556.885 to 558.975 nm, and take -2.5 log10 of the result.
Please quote 0.20 mag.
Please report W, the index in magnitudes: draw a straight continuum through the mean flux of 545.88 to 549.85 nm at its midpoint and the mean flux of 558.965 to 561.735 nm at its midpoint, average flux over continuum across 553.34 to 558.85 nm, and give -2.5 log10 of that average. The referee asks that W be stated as 0.07 mag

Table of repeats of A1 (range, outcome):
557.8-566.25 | 34.9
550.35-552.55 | 37.2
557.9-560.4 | 35.3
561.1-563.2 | 34.5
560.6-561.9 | 34.8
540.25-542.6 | 50.3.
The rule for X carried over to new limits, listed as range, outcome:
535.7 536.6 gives 46.9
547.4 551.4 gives 38.9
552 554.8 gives 35.7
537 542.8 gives 50.6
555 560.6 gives 35.1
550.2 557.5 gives 35.7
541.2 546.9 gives 55.6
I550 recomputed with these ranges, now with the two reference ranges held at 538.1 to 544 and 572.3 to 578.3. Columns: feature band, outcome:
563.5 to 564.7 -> 0.18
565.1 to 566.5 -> 0.17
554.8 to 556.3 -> 0.30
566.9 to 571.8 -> 0.09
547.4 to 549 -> 0.21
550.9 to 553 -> 0.27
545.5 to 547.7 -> 0.06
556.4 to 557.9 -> 0.25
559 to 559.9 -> 0.24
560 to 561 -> 0.22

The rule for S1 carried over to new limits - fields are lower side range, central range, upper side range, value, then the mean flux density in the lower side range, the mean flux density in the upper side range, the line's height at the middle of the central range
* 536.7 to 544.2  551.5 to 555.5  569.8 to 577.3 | 0.27 mag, 52.7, 35.6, 46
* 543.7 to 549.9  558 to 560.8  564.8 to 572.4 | 0.15 mag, 47.9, 35.2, 40.5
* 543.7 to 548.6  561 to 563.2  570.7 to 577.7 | 0.21 mag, 50.3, 35.6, 42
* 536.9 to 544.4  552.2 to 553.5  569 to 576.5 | 0.27 mag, 53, 35.5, 46.4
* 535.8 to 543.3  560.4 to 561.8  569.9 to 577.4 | 0.18 mag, 50.9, 35.6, 41.2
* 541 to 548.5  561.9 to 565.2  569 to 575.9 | 0.18 mag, 52.5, 35.5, 41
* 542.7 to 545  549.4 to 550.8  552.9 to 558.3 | 0.24 mag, 61.2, 35.2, 47.4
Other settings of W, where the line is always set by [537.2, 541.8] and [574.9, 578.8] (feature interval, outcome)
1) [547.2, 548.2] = 0.10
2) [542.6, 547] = -0.19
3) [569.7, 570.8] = 0.08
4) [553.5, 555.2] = 0.23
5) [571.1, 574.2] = 0.01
